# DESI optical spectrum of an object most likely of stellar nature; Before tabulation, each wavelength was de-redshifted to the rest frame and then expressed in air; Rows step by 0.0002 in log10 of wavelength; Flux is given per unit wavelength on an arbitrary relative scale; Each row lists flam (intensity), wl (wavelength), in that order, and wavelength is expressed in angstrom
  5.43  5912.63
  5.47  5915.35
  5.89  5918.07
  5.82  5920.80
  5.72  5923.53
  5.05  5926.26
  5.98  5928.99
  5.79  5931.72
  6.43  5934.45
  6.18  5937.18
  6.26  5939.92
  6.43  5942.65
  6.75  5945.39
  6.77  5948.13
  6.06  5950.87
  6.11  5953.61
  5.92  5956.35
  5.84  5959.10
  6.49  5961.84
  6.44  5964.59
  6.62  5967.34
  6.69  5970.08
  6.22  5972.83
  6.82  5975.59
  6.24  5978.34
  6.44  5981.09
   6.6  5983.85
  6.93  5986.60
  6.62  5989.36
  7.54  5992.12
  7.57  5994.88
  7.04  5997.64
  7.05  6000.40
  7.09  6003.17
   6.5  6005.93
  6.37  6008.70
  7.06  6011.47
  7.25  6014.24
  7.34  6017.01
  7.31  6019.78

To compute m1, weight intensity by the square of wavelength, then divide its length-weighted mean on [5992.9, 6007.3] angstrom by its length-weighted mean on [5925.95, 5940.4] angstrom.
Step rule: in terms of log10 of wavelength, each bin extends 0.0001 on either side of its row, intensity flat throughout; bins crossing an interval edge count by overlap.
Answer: 1.2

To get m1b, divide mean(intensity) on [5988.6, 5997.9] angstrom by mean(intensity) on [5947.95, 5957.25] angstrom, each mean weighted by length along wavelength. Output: 1.18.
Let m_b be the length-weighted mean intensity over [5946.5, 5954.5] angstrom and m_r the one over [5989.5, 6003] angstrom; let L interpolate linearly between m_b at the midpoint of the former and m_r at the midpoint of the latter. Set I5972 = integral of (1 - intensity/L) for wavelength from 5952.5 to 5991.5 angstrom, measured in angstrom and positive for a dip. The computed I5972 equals 1.74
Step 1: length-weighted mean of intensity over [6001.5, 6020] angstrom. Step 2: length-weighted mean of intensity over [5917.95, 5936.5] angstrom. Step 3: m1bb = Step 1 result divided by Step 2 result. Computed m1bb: 1.20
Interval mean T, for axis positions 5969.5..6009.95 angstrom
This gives 6.78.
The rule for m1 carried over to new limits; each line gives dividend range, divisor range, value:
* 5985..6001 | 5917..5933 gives 1.28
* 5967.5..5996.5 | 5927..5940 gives 1.13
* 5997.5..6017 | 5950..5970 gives 1.13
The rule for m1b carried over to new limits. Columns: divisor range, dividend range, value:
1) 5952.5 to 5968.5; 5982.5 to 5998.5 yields 1.13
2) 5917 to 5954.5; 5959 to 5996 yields 1.10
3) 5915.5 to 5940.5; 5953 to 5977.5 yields 1.08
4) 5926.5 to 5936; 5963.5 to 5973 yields 1.10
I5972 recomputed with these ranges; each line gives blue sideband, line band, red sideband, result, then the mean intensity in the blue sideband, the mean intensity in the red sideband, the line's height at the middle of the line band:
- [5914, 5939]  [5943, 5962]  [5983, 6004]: 0.08 angstrom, 5.82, 7.07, 6.3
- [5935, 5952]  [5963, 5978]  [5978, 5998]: 0.39 angstrom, 6.41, 6.9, 6.71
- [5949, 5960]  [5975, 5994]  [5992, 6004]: 0.28 angstrom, 6.02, 7.23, 6.86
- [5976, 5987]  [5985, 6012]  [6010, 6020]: -0.34 angstrom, 6.55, 7.22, 6.89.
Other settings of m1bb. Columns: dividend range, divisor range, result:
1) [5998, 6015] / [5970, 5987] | 1.05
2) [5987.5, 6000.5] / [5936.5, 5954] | 1.12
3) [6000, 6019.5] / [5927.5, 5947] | 1.11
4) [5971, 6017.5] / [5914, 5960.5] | 1.14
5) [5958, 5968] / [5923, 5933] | 1.13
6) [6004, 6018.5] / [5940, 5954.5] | 1.08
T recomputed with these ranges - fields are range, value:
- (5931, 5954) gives 6.33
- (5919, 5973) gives 6.18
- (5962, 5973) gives 6.52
